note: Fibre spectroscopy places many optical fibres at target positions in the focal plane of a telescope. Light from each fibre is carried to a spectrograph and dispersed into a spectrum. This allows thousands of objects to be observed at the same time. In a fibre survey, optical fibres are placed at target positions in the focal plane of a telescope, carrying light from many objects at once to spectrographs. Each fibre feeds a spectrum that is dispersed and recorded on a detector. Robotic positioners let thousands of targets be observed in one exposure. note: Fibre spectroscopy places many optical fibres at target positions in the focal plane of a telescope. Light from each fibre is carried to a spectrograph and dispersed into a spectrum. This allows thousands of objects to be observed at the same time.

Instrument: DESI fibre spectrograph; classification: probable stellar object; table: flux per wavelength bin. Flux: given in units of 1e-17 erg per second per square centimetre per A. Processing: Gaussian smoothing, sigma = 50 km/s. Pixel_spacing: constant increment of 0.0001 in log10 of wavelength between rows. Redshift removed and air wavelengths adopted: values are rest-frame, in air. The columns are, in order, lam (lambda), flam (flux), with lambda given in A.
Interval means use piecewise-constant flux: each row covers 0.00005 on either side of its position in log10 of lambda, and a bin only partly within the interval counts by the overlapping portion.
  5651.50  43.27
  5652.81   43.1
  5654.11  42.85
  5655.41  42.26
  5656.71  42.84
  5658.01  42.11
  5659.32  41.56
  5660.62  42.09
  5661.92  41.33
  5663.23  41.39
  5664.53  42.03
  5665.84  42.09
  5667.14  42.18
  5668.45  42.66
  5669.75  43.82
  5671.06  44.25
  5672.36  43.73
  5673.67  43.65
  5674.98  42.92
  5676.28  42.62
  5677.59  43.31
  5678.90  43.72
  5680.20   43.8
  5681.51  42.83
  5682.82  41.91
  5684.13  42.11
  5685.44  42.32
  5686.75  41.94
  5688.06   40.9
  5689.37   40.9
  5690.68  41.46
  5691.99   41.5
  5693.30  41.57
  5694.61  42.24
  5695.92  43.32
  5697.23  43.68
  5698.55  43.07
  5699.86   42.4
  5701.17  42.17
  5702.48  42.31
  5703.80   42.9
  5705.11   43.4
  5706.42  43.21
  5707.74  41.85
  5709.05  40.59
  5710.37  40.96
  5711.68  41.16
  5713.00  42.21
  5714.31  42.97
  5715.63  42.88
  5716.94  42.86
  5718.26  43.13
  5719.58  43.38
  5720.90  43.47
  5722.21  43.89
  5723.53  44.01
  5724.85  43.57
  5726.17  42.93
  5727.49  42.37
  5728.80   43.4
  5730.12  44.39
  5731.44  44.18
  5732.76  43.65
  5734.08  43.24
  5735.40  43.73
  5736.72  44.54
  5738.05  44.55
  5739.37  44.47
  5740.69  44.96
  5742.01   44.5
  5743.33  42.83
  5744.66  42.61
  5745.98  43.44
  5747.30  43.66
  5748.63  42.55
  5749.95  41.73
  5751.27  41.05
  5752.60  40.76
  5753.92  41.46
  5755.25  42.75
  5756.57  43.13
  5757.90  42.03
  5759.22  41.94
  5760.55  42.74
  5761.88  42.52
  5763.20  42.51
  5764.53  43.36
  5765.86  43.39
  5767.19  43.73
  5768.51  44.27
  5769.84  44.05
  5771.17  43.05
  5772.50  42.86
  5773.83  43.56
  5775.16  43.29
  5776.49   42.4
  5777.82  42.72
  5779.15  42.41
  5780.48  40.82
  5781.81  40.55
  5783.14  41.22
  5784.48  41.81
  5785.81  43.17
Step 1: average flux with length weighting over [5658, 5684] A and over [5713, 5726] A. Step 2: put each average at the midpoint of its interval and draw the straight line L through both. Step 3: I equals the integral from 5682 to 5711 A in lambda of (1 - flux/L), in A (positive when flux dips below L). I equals 0.6 A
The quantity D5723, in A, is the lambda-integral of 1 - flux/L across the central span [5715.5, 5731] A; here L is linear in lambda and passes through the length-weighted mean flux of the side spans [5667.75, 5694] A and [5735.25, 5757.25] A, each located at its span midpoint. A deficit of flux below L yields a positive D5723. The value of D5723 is -0.17 A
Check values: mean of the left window 42.6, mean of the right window 43.1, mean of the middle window 43.4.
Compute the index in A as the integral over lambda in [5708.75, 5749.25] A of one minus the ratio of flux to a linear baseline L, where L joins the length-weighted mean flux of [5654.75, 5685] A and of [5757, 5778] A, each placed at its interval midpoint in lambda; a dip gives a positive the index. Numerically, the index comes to -0.4 A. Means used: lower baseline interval 42.7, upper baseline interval 43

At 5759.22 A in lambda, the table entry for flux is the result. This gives 41.94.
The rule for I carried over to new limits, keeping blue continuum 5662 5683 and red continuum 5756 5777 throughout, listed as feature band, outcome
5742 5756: 0.2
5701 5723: 0.2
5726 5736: -0.1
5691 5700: 0.1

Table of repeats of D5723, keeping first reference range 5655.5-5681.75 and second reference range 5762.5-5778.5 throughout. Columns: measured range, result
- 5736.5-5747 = -0.2 A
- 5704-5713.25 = 0.2 A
